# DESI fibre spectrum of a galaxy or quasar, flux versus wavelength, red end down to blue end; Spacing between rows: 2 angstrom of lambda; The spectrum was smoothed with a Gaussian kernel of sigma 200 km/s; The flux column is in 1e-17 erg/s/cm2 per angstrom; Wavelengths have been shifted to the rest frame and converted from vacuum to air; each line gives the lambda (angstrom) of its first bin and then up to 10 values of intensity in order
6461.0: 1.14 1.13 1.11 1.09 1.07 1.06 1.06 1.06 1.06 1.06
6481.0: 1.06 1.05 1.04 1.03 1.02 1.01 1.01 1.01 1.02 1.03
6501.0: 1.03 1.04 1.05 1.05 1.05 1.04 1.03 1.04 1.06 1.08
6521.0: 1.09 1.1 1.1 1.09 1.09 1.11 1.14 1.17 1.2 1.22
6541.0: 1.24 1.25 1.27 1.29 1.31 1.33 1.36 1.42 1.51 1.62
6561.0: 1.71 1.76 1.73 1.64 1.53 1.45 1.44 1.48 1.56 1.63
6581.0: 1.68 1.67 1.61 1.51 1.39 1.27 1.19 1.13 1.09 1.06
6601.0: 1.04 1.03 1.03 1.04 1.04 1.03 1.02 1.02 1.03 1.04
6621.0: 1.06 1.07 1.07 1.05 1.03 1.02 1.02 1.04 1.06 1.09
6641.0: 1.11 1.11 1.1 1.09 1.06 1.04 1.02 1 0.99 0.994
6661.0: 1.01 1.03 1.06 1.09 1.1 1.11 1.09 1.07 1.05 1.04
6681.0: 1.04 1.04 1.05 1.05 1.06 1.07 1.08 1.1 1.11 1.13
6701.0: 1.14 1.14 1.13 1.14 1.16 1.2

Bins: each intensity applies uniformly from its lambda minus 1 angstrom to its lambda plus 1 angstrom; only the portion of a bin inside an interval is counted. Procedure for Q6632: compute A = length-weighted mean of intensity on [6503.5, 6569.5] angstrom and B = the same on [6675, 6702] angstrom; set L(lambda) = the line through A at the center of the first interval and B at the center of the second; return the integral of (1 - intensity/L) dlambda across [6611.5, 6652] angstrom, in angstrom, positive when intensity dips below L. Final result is 3.06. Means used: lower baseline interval 1.26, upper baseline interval 1.07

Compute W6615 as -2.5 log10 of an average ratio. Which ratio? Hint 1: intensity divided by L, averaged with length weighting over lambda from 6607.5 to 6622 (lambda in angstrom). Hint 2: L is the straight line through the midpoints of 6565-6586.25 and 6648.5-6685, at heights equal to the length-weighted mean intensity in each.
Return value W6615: 0.29 mag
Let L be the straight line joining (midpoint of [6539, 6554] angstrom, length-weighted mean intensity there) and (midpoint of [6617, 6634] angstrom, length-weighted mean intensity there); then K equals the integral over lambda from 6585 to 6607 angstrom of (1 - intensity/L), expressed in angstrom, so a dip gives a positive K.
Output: -1.0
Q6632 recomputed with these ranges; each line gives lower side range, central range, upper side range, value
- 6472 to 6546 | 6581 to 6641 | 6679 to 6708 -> -2.85 angstrom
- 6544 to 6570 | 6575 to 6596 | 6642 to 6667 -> -1.48 angstrom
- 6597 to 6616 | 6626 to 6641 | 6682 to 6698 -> -0.01 angstrom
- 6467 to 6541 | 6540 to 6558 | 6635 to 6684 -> -4.47 angstrom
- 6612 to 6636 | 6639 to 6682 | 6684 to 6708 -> 0.47 angstrom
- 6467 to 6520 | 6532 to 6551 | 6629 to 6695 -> -3.45 angstrom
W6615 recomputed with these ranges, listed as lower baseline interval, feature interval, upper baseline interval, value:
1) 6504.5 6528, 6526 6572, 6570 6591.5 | -0.05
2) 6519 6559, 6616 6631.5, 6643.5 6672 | 0.06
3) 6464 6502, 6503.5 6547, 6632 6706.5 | -0.07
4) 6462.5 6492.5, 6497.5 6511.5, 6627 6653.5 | 0.02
